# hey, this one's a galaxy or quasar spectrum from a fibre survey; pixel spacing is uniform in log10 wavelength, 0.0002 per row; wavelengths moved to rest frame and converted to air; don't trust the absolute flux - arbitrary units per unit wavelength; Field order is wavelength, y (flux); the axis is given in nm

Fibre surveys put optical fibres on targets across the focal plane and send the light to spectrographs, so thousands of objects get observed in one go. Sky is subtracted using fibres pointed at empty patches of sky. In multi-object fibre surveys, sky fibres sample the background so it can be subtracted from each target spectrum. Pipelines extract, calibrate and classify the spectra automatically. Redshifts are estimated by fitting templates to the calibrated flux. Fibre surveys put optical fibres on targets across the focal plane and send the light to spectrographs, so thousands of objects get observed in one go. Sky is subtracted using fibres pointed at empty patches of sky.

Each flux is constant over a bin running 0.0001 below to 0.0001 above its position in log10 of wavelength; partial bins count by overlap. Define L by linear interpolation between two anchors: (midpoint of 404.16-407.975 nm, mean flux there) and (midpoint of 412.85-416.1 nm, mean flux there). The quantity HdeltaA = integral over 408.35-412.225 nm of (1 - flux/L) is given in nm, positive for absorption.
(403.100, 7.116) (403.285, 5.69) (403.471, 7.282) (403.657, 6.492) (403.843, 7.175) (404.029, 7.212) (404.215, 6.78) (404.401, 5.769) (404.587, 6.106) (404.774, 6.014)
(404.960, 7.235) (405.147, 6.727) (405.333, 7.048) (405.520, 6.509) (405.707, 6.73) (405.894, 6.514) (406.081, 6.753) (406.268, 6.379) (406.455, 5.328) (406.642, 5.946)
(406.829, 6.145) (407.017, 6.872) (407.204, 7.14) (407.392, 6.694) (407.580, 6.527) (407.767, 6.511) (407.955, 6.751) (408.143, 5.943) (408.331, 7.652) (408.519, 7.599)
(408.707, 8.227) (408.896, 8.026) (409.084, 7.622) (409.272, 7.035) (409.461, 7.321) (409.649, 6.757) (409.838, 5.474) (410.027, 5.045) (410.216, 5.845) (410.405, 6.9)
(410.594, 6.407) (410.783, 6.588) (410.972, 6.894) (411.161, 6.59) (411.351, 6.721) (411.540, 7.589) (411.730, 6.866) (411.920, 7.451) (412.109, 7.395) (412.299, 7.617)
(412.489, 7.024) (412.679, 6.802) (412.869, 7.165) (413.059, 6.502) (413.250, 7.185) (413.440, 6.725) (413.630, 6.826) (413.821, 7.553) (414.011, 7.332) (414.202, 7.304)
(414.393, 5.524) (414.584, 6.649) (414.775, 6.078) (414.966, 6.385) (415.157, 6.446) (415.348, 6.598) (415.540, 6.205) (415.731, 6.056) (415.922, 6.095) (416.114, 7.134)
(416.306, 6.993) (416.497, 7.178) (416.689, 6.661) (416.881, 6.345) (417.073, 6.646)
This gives -0.22 nm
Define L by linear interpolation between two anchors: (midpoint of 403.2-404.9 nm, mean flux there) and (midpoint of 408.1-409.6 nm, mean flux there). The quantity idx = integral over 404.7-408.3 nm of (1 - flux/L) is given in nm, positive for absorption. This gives 0.24 nm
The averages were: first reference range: 6.52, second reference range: 7.46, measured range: 6.54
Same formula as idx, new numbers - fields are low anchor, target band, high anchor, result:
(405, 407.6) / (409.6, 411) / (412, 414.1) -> 0.139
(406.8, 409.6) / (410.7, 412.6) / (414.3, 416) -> -0.118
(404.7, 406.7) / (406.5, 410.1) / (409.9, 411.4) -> -0.216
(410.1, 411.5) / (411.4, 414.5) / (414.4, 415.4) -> -0.282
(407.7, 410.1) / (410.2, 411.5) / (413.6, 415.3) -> 0.037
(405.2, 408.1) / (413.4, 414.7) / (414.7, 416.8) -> -0.061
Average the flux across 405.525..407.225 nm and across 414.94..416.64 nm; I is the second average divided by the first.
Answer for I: 1.0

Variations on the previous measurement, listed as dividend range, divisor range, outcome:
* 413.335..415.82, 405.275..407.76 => 1.01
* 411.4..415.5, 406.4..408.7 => 1.03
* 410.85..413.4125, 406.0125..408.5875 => 1.07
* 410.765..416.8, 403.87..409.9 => 1.01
